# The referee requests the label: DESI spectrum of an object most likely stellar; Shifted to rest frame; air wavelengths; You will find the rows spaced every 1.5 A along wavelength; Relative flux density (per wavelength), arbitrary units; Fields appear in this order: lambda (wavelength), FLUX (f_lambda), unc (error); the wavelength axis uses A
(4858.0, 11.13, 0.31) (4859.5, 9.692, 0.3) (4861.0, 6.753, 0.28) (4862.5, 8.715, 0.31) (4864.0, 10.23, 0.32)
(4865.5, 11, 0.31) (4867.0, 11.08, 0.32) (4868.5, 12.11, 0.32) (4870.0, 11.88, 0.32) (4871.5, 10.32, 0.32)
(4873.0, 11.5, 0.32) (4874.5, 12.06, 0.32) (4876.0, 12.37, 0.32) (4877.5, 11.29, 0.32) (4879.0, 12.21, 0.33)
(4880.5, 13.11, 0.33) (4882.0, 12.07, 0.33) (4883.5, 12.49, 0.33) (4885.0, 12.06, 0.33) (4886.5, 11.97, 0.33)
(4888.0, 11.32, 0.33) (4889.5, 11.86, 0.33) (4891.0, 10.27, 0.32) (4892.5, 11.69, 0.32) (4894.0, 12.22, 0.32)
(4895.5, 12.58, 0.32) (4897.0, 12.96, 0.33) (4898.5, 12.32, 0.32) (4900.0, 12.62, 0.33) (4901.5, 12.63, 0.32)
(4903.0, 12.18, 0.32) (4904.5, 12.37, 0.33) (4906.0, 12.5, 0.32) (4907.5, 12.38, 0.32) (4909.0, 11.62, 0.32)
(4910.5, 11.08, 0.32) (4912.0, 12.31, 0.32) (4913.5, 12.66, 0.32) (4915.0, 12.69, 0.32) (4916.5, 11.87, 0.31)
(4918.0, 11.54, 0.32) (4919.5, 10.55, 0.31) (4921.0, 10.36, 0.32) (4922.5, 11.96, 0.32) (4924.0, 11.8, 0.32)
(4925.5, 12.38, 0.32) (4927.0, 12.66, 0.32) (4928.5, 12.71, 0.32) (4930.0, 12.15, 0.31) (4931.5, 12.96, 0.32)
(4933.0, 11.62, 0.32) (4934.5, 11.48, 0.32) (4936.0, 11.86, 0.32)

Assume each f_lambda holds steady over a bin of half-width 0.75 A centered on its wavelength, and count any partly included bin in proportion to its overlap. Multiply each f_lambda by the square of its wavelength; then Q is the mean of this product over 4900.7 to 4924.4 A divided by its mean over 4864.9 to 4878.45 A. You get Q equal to 1.05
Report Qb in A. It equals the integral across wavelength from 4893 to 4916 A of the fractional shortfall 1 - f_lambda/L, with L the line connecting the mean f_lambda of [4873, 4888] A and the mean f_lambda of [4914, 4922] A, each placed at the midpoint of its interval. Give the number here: -1.3 A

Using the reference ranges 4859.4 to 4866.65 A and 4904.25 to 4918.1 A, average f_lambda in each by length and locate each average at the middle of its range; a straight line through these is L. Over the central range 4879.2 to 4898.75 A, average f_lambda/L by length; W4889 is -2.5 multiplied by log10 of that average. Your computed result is -0.12 mag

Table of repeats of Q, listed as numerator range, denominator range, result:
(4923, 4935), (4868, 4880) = 1.07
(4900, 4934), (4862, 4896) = 1.06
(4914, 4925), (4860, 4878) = 1.10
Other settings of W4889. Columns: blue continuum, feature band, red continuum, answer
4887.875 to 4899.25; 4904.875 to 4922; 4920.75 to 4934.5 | 0.021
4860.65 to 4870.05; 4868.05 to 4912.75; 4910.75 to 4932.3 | -0.091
